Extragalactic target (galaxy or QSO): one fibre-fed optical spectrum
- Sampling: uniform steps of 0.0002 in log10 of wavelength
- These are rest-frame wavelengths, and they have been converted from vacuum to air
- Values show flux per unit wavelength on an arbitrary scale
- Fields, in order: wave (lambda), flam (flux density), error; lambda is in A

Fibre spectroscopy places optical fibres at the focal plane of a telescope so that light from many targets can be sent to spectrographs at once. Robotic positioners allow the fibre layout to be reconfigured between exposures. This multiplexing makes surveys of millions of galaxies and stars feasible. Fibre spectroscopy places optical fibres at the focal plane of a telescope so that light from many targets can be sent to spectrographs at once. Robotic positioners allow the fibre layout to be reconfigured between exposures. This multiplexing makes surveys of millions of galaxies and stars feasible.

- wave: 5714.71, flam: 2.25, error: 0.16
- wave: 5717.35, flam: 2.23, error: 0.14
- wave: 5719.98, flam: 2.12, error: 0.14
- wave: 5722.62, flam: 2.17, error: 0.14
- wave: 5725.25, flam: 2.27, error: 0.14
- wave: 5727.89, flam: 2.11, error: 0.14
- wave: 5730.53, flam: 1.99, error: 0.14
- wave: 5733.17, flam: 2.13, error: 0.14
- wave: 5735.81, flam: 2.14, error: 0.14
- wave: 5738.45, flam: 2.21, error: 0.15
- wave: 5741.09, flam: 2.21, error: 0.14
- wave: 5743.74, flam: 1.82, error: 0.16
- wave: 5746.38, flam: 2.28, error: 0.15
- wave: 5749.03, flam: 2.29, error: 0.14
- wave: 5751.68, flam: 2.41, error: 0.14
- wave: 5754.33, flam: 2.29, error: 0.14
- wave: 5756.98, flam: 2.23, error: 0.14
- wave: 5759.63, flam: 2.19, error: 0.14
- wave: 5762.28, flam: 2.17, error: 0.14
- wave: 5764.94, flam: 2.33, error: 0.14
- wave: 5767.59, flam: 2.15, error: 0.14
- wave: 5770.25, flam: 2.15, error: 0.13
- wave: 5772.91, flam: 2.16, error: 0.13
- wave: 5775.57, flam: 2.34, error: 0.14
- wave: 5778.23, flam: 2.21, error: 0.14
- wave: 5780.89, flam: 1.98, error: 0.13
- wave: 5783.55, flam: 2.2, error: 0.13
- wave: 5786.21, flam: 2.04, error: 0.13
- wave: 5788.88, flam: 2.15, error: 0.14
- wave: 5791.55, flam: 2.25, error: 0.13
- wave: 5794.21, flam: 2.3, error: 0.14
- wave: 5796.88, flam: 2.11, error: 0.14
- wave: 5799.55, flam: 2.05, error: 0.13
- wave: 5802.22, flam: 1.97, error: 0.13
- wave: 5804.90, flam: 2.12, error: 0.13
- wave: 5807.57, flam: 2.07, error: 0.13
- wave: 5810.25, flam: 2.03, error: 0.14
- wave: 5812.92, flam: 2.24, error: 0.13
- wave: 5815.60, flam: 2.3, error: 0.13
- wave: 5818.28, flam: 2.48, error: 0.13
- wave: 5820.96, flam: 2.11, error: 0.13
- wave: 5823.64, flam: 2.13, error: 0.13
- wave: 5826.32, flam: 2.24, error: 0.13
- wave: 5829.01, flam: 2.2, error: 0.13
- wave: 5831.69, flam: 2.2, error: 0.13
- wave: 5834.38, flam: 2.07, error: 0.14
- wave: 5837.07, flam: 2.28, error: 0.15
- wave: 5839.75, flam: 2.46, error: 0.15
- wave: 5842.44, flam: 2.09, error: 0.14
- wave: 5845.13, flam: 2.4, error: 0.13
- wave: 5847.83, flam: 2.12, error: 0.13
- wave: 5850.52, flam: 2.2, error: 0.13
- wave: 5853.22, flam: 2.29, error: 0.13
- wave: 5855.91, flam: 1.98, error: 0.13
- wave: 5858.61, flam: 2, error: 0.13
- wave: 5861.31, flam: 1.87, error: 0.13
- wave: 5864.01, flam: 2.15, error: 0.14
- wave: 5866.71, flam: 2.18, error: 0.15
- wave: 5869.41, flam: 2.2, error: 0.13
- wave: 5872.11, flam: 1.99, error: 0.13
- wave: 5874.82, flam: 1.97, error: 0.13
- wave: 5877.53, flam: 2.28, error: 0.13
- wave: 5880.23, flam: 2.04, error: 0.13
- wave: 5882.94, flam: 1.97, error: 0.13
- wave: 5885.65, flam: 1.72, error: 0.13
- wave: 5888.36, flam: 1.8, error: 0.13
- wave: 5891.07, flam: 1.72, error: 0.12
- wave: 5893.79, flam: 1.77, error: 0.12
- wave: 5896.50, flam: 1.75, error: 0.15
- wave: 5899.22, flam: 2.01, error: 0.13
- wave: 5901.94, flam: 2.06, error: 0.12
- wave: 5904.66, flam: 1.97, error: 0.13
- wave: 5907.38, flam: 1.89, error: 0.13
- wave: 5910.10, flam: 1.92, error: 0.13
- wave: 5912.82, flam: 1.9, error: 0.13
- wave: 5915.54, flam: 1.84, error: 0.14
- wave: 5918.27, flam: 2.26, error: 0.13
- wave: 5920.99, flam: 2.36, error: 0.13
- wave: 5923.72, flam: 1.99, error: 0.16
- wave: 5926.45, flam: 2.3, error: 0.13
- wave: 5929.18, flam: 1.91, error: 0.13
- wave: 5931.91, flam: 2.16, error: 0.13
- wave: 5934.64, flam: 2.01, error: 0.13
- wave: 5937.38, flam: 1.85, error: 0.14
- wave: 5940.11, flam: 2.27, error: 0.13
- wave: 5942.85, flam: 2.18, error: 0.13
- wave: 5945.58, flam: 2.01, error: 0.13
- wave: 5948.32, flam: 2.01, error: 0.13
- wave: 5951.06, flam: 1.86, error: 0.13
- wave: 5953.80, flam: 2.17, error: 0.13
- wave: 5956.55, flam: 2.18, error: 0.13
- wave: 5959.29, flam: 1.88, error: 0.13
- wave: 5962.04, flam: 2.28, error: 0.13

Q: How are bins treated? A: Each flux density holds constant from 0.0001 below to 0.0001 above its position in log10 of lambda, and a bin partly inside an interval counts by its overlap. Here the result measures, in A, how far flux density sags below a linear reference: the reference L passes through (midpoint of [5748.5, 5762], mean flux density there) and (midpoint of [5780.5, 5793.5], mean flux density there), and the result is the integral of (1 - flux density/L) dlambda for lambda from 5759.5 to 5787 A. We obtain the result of 0.3 A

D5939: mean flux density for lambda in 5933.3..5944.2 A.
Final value 2.08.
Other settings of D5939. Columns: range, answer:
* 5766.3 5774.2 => 2.15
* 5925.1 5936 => 2.1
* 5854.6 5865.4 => 2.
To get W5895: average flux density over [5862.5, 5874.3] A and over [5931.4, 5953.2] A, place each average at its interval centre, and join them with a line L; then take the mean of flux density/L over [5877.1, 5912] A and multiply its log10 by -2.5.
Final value 0.10 mag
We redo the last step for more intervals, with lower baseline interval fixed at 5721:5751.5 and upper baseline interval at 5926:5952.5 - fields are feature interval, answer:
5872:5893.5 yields 0.08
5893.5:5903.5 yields 0.09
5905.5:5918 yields 0.08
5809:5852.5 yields -0.06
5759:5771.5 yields -0.03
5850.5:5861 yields 0.01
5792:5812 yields 0.01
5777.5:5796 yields -0.02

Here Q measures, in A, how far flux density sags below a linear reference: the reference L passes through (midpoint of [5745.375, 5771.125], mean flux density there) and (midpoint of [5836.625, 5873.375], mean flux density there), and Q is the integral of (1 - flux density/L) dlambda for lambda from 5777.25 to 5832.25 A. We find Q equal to 1.1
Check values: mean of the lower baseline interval 2.25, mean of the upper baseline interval 2.16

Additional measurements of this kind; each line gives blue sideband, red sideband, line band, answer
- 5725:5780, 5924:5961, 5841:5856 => -0.5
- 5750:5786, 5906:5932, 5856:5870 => 0.3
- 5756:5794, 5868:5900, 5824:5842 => -1.6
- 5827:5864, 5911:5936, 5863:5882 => 0.2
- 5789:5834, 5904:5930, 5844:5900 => 2.1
